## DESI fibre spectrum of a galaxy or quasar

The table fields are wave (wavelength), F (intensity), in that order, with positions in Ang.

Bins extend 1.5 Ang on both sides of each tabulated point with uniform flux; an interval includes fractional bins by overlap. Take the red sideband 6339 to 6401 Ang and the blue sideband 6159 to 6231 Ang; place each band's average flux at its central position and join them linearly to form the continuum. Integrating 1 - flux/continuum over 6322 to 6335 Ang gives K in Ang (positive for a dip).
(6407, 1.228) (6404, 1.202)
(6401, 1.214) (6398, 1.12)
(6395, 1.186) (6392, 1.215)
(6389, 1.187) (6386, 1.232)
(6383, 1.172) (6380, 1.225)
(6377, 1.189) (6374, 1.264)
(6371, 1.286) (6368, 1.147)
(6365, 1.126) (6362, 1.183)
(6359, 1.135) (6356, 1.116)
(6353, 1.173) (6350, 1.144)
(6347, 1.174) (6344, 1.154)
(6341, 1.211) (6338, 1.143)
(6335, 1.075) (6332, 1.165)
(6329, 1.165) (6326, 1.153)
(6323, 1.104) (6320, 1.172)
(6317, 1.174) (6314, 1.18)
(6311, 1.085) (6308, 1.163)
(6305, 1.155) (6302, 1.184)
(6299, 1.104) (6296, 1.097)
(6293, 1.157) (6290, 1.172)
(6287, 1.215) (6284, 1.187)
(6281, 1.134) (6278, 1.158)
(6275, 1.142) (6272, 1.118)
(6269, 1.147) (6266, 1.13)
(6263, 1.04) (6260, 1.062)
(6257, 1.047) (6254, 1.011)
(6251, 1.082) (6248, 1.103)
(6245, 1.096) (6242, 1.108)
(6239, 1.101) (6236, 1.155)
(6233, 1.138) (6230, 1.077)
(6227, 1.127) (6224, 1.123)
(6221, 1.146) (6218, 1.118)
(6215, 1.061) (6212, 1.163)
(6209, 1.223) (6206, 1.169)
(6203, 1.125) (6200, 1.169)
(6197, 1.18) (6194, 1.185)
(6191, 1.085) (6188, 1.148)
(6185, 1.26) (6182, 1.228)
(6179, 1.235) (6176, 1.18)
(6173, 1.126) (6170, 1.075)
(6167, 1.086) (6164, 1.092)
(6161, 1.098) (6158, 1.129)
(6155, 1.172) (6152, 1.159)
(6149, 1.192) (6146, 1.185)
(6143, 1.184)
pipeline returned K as 0.37 Ang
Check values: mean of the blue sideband 1.15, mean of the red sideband 1.18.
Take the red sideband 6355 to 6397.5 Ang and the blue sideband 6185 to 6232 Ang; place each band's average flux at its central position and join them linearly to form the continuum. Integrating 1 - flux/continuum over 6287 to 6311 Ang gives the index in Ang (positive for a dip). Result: 0.4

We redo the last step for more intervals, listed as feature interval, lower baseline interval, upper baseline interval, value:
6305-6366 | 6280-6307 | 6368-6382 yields 2.2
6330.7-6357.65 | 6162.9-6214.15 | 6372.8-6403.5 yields 0.9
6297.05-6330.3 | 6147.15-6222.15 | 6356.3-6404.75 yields 0.8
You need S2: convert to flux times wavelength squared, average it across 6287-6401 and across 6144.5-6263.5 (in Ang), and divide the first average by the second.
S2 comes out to 1.08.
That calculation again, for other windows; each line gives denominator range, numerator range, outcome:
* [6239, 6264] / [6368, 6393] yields 1.18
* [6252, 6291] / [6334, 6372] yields 1.06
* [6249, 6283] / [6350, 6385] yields 1.11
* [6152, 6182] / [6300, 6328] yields 1.06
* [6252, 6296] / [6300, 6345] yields 1.04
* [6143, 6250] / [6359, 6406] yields 1.11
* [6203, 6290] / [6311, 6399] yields 1.08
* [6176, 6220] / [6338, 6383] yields 1.06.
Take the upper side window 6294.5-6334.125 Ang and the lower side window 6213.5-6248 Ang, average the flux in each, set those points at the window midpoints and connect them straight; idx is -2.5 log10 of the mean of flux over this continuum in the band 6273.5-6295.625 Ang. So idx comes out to -0.03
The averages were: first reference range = 1.11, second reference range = 1.15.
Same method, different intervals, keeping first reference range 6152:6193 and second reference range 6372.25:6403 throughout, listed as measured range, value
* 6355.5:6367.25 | 0.05 mag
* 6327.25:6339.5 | 0.05 mag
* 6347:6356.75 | 0.04 mag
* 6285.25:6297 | 0.01 mag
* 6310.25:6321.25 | 0.02 mag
